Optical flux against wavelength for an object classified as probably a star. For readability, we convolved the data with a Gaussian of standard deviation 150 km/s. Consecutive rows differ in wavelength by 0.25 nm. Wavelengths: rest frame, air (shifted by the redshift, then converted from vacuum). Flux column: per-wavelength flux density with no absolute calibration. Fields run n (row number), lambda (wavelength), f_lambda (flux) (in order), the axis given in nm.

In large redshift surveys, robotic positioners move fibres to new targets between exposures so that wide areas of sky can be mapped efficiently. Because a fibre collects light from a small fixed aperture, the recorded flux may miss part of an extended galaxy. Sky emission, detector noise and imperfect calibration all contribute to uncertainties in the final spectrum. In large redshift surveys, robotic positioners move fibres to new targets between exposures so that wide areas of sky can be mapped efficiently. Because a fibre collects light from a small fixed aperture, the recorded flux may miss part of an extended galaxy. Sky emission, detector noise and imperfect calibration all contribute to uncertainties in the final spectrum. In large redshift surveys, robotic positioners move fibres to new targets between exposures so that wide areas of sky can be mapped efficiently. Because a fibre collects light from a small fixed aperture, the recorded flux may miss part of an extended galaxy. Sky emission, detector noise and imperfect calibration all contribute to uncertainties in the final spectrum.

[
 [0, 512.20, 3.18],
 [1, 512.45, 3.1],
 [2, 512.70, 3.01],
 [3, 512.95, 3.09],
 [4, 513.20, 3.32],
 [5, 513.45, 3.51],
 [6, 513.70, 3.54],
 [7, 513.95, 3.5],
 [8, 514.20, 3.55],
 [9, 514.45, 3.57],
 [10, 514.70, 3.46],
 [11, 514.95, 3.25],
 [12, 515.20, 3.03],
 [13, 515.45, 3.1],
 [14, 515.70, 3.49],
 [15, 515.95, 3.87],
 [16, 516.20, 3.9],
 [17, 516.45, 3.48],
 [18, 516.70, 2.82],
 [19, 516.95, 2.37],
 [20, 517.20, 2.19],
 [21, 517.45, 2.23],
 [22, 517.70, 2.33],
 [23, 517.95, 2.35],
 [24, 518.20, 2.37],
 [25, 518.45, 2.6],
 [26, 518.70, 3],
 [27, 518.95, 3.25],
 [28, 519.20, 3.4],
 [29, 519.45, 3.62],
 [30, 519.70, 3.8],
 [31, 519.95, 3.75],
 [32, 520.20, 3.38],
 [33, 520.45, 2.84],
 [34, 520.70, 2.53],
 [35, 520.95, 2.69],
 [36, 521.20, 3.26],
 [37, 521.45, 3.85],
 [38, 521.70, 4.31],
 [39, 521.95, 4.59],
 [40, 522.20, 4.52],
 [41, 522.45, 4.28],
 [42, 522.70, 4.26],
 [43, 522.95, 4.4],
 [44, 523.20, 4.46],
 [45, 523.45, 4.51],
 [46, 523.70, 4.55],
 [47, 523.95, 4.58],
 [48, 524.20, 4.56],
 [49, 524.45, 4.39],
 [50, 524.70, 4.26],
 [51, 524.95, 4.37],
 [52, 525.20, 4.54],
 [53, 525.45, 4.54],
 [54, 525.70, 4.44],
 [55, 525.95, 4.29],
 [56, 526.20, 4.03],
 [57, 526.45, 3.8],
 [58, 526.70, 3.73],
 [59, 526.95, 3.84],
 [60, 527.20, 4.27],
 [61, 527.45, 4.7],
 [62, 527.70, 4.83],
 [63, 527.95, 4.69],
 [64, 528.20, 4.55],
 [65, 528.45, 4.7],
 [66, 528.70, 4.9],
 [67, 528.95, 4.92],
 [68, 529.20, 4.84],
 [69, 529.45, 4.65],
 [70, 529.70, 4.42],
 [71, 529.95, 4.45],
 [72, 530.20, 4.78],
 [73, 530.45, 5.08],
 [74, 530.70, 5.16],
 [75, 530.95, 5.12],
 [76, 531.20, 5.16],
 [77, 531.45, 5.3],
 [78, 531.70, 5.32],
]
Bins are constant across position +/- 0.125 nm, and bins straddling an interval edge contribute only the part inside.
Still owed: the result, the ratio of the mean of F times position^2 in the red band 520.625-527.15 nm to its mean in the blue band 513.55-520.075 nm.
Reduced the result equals 1.4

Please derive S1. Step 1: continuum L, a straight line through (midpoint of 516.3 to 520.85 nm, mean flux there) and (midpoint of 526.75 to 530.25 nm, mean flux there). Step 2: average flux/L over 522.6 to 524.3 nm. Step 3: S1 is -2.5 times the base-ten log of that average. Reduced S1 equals -0.20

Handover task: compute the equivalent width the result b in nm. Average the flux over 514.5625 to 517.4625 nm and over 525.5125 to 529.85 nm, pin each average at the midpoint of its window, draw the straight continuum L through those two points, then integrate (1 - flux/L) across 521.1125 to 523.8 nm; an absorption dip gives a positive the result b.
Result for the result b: -0.29 nm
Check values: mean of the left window 3.13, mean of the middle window 4.28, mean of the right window 4.45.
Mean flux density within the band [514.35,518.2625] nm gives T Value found 2.99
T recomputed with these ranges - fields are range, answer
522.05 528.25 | 4.37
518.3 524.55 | 3.81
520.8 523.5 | 4.08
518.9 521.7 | 3.35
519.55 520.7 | 3.35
